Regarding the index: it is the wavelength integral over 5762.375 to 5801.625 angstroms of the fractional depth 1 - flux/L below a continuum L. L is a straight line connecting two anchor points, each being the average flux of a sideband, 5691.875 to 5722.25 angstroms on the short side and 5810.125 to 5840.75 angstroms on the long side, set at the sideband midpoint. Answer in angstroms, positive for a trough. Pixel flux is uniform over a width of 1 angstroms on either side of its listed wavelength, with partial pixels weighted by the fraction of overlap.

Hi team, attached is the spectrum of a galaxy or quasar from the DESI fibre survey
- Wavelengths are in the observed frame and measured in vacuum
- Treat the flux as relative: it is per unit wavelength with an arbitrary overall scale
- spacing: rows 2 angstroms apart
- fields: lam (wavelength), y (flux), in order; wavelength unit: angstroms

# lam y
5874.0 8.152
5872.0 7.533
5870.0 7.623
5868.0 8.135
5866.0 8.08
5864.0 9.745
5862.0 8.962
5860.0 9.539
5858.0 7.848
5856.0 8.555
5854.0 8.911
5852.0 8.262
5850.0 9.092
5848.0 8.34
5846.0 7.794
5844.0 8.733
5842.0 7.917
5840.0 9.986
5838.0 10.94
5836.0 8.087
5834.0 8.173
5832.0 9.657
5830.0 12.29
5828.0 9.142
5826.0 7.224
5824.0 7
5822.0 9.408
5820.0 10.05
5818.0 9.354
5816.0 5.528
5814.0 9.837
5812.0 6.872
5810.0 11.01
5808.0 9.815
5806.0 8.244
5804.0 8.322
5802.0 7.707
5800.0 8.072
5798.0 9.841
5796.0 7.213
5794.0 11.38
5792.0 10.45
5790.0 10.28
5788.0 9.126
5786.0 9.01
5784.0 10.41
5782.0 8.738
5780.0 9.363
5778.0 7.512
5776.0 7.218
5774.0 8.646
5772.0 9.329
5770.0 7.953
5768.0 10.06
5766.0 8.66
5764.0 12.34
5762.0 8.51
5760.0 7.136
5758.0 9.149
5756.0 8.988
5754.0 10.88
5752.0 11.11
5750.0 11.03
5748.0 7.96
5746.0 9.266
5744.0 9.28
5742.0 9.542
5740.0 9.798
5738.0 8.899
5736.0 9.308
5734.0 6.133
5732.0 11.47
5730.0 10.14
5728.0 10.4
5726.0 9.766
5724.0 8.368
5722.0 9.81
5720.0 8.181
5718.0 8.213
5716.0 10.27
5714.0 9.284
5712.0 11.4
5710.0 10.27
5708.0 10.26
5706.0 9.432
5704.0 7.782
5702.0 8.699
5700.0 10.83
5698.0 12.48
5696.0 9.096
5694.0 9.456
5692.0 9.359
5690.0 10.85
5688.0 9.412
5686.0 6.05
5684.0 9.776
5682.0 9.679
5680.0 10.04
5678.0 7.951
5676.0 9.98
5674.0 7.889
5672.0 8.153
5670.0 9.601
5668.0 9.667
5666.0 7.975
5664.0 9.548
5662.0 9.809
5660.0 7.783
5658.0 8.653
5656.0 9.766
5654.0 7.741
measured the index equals 0.1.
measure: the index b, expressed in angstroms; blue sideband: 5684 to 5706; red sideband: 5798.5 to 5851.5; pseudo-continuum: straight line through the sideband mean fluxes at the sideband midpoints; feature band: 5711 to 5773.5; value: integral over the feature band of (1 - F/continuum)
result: -1.6 angstroms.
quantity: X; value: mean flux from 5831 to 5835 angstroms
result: 8.91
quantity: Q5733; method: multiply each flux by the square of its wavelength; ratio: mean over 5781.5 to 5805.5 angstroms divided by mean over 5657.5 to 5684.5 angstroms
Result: 1.06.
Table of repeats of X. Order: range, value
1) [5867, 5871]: 7.88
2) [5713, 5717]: 9.78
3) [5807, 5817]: 8.61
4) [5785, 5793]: 9.72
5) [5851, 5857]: 8.58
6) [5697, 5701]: 11.7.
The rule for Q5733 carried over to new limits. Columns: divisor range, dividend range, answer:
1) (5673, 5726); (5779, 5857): 0.99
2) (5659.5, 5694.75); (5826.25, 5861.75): 1.05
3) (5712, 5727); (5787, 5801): 1.05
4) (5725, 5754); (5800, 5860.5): 0.94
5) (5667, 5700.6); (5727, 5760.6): 1.03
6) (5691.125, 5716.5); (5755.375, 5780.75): 0.91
